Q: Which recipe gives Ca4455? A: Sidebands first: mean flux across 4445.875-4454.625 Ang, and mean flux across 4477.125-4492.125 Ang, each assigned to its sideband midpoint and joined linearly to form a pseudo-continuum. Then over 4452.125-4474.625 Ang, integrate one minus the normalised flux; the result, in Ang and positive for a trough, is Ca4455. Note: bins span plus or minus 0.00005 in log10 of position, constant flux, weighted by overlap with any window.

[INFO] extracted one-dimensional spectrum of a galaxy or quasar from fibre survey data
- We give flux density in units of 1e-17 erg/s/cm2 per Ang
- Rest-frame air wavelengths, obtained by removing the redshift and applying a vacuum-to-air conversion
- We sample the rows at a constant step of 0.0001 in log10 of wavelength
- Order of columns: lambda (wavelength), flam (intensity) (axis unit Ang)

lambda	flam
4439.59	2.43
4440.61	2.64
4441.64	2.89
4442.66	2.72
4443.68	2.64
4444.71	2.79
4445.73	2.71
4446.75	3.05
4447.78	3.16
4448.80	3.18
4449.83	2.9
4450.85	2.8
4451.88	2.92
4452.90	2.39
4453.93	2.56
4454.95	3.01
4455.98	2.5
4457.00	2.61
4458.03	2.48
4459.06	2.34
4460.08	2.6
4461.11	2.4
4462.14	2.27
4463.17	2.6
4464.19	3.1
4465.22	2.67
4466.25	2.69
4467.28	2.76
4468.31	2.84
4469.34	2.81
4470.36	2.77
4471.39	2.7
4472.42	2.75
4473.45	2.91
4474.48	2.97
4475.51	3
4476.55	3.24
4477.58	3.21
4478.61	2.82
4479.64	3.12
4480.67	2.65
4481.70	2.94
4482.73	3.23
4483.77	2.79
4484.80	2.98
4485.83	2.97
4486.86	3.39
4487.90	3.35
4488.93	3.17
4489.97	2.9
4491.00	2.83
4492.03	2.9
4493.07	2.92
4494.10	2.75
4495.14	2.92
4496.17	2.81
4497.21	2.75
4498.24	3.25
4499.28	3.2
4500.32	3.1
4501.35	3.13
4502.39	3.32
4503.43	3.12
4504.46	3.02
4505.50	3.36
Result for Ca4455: 2.0 Ang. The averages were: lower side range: 2.87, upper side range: 3.02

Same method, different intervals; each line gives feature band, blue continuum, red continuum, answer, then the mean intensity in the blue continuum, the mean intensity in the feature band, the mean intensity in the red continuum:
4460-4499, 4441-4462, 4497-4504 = 0.9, 2.72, 2.89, 3.14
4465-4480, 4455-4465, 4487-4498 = -0.9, 2.57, 2.89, 2.95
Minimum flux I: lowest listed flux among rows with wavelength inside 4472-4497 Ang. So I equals 2.65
